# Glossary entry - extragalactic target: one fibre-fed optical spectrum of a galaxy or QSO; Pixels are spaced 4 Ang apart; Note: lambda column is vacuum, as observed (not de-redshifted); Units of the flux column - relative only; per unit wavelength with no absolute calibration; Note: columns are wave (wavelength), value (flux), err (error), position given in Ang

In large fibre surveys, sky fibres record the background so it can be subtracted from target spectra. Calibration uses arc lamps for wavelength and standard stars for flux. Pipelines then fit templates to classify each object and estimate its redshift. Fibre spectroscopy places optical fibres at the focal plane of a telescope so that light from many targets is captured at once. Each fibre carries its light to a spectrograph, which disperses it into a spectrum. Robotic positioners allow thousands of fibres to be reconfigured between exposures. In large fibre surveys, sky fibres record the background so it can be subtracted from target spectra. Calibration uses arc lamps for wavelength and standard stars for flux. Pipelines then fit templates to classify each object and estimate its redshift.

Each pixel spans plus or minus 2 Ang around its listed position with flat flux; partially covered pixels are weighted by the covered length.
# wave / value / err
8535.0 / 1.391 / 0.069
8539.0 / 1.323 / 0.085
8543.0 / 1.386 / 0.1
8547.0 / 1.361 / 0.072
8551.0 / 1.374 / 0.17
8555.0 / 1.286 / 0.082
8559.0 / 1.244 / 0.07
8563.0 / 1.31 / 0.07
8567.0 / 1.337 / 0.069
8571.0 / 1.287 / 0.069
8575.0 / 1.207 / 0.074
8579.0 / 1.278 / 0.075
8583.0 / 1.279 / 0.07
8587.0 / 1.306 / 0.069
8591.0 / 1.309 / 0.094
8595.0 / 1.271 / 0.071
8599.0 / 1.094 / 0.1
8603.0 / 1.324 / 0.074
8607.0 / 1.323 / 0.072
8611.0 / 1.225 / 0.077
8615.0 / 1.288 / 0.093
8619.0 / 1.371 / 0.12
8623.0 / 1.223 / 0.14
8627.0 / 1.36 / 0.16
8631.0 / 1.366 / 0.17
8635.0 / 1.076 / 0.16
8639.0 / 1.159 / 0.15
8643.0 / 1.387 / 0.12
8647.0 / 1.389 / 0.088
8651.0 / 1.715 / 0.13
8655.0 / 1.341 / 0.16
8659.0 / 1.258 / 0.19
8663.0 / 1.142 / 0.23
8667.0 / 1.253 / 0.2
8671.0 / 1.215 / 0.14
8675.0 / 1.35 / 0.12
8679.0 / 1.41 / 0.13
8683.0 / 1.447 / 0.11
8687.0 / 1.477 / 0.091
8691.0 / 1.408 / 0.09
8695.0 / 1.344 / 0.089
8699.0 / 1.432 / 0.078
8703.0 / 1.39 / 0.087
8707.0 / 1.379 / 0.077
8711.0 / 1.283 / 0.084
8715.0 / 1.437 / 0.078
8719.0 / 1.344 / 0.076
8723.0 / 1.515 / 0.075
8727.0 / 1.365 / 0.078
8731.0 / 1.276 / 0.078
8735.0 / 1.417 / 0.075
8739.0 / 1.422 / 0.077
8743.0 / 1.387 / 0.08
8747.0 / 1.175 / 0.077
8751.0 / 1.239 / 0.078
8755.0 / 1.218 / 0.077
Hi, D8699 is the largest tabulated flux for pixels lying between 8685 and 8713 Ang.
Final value 1.477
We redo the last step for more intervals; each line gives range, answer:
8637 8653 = 1.715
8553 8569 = 1.337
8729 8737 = 1.417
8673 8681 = 1.41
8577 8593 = 1.309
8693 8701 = 1.432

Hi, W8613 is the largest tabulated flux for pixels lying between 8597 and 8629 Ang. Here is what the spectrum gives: 1.371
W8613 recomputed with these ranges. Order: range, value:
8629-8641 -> 1.366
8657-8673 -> 1.258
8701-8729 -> 1.515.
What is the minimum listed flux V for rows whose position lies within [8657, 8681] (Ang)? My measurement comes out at 1.142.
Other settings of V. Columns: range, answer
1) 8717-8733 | 1.276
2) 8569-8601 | 1.094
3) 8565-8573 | 1.287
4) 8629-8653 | 1.076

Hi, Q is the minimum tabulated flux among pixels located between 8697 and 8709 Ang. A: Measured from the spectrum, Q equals 1.379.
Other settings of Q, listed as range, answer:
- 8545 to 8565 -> 1.244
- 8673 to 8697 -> 1.344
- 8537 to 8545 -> 1.323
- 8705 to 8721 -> 1.283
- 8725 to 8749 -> 1.175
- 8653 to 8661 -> 1.258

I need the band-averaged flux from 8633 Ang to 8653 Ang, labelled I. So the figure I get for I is 1.35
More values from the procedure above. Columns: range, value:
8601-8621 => 1.31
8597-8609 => 1.25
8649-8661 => 1.44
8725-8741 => 1.37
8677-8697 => 1.42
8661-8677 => 1.24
